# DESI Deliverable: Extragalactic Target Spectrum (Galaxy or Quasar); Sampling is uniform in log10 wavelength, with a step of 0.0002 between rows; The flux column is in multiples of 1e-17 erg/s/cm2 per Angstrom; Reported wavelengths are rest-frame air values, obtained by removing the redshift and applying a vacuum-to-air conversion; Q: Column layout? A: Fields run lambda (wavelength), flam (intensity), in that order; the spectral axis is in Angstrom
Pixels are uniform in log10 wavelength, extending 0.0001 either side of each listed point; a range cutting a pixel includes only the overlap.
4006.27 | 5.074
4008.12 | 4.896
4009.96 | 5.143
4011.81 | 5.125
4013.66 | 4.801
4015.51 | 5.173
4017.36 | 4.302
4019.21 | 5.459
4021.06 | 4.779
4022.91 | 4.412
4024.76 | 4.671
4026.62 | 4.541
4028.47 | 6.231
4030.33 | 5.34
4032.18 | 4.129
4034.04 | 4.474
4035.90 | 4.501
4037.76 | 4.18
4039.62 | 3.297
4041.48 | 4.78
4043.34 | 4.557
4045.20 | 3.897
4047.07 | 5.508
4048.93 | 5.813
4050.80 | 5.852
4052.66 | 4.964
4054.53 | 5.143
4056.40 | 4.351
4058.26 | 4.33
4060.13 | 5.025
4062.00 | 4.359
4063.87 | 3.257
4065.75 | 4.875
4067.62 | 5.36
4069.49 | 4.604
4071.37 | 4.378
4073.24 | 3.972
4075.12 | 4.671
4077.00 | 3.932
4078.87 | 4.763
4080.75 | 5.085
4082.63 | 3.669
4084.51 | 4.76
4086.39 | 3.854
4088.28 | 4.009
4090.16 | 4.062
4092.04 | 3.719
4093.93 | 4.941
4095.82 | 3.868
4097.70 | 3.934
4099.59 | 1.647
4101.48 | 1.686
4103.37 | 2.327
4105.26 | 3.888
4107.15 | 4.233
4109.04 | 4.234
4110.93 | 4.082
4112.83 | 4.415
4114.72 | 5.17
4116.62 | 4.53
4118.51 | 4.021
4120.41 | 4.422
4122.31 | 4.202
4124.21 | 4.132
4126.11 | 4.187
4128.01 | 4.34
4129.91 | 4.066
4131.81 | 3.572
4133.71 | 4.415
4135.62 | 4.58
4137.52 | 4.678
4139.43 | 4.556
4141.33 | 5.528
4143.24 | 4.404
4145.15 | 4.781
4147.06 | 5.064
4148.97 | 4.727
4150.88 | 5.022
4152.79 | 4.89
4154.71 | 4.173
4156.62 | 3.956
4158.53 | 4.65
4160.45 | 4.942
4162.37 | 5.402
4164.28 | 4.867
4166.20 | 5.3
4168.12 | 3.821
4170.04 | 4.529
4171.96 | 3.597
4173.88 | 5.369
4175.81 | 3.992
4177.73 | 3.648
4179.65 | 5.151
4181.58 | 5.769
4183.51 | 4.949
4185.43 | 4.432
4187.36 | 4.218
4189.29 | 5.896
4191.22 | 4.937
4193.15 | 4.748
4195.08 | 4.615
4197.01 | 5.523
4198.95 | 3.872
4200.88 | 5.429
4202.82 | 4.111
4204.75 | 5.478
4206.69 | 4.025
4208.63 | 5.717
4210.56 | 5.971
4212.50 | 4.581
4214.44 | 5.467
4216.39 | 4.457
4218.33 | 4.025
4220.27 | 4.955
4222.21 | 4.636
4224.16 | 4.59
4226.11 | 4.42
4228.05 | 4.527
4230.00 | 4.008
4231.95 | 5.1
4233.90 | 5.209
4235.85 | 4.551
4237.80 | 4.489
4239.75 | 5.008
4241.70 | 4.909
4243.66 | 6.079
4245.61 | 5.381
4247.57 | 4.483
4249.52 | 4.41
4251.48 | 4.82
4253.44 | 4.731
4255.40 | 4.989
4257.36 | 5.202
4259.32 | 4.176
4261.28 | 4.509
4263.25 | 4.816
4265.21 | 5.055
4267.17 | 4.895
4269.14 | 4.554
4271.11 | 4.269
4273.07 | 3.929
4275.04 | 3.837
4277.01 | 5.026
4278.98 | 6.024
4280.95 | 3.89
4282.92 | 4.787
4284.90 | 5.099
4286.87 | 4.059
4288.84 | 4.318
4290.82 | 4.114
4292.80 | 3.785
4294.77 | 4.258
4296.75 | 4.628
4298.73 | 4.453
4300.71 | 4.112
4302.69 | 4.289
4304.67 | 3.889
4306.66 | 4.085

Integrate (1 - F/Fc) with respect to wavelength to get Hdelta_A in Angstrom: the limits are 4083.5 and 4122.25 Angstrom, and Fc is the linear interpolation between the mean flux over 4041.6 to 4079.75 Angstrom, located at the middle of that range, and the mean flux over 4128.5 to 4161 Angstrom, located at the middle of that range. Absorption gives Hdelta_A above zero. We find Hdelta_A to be 6.1 Angstrom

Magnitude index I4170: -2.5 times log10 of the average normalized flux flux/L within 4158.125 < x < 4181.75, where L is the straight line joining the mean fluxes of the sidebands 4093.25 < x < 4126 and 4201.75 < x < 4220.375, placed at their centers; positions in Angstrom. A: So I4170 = -0.046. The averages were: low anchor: 3.87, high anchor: 4.88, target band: 4.66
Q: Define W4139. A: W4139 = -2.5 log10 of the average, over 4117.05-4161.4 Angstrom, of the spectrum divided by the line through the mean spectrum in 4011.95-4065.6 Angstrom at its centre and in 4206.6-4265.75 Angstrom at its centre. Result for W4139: 0.07 mag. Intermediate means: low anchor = 4.73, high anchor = 4.83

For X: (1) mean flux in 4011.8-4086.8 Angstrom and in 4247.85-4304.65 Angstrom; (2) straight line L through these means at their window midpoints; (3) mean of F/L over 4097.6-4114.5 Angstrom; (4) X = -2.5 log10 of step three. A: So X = 0.32 mag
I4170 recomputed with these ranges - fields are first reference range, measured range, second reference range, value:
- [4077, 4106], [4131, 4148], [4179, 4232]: -0.10 mag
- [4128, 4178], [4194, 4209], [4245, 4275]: -0.05 mag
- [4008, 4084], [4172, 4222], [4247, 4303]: -0.05 mag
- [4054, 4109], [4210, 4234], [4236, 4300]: -0.05 mag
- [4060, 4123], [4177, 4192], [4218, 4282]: -0.10 mag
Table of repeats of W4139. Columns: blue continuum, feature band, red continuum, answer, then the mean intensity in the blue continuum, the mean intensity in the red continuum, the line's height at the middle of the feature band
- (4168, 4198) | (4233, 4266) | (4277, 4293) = -0.06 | 4.72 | 4.58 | 4.63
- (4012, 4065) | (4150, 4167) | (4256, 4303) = -0.04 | 4.72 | 4.51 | 4.62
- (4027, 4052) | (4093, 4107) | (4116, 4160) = 0.38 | 4.81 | 4.48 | 4.61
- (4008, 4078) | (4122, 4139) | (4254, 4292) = 0.10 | 4.71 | 4.6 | 4.67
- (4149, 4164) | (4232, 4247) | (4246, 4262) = -0.08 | 4.73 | 4.69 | 4.7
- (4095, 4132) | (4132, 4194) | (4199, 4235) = -0.10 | 3.86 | 4.79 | 4.3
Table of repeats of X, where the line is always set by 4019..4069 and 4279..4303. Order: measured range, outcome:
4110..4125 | 0.062 mag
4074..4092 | 0.097 mag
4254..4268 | -0.089 mag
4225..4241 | -0.048 mag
